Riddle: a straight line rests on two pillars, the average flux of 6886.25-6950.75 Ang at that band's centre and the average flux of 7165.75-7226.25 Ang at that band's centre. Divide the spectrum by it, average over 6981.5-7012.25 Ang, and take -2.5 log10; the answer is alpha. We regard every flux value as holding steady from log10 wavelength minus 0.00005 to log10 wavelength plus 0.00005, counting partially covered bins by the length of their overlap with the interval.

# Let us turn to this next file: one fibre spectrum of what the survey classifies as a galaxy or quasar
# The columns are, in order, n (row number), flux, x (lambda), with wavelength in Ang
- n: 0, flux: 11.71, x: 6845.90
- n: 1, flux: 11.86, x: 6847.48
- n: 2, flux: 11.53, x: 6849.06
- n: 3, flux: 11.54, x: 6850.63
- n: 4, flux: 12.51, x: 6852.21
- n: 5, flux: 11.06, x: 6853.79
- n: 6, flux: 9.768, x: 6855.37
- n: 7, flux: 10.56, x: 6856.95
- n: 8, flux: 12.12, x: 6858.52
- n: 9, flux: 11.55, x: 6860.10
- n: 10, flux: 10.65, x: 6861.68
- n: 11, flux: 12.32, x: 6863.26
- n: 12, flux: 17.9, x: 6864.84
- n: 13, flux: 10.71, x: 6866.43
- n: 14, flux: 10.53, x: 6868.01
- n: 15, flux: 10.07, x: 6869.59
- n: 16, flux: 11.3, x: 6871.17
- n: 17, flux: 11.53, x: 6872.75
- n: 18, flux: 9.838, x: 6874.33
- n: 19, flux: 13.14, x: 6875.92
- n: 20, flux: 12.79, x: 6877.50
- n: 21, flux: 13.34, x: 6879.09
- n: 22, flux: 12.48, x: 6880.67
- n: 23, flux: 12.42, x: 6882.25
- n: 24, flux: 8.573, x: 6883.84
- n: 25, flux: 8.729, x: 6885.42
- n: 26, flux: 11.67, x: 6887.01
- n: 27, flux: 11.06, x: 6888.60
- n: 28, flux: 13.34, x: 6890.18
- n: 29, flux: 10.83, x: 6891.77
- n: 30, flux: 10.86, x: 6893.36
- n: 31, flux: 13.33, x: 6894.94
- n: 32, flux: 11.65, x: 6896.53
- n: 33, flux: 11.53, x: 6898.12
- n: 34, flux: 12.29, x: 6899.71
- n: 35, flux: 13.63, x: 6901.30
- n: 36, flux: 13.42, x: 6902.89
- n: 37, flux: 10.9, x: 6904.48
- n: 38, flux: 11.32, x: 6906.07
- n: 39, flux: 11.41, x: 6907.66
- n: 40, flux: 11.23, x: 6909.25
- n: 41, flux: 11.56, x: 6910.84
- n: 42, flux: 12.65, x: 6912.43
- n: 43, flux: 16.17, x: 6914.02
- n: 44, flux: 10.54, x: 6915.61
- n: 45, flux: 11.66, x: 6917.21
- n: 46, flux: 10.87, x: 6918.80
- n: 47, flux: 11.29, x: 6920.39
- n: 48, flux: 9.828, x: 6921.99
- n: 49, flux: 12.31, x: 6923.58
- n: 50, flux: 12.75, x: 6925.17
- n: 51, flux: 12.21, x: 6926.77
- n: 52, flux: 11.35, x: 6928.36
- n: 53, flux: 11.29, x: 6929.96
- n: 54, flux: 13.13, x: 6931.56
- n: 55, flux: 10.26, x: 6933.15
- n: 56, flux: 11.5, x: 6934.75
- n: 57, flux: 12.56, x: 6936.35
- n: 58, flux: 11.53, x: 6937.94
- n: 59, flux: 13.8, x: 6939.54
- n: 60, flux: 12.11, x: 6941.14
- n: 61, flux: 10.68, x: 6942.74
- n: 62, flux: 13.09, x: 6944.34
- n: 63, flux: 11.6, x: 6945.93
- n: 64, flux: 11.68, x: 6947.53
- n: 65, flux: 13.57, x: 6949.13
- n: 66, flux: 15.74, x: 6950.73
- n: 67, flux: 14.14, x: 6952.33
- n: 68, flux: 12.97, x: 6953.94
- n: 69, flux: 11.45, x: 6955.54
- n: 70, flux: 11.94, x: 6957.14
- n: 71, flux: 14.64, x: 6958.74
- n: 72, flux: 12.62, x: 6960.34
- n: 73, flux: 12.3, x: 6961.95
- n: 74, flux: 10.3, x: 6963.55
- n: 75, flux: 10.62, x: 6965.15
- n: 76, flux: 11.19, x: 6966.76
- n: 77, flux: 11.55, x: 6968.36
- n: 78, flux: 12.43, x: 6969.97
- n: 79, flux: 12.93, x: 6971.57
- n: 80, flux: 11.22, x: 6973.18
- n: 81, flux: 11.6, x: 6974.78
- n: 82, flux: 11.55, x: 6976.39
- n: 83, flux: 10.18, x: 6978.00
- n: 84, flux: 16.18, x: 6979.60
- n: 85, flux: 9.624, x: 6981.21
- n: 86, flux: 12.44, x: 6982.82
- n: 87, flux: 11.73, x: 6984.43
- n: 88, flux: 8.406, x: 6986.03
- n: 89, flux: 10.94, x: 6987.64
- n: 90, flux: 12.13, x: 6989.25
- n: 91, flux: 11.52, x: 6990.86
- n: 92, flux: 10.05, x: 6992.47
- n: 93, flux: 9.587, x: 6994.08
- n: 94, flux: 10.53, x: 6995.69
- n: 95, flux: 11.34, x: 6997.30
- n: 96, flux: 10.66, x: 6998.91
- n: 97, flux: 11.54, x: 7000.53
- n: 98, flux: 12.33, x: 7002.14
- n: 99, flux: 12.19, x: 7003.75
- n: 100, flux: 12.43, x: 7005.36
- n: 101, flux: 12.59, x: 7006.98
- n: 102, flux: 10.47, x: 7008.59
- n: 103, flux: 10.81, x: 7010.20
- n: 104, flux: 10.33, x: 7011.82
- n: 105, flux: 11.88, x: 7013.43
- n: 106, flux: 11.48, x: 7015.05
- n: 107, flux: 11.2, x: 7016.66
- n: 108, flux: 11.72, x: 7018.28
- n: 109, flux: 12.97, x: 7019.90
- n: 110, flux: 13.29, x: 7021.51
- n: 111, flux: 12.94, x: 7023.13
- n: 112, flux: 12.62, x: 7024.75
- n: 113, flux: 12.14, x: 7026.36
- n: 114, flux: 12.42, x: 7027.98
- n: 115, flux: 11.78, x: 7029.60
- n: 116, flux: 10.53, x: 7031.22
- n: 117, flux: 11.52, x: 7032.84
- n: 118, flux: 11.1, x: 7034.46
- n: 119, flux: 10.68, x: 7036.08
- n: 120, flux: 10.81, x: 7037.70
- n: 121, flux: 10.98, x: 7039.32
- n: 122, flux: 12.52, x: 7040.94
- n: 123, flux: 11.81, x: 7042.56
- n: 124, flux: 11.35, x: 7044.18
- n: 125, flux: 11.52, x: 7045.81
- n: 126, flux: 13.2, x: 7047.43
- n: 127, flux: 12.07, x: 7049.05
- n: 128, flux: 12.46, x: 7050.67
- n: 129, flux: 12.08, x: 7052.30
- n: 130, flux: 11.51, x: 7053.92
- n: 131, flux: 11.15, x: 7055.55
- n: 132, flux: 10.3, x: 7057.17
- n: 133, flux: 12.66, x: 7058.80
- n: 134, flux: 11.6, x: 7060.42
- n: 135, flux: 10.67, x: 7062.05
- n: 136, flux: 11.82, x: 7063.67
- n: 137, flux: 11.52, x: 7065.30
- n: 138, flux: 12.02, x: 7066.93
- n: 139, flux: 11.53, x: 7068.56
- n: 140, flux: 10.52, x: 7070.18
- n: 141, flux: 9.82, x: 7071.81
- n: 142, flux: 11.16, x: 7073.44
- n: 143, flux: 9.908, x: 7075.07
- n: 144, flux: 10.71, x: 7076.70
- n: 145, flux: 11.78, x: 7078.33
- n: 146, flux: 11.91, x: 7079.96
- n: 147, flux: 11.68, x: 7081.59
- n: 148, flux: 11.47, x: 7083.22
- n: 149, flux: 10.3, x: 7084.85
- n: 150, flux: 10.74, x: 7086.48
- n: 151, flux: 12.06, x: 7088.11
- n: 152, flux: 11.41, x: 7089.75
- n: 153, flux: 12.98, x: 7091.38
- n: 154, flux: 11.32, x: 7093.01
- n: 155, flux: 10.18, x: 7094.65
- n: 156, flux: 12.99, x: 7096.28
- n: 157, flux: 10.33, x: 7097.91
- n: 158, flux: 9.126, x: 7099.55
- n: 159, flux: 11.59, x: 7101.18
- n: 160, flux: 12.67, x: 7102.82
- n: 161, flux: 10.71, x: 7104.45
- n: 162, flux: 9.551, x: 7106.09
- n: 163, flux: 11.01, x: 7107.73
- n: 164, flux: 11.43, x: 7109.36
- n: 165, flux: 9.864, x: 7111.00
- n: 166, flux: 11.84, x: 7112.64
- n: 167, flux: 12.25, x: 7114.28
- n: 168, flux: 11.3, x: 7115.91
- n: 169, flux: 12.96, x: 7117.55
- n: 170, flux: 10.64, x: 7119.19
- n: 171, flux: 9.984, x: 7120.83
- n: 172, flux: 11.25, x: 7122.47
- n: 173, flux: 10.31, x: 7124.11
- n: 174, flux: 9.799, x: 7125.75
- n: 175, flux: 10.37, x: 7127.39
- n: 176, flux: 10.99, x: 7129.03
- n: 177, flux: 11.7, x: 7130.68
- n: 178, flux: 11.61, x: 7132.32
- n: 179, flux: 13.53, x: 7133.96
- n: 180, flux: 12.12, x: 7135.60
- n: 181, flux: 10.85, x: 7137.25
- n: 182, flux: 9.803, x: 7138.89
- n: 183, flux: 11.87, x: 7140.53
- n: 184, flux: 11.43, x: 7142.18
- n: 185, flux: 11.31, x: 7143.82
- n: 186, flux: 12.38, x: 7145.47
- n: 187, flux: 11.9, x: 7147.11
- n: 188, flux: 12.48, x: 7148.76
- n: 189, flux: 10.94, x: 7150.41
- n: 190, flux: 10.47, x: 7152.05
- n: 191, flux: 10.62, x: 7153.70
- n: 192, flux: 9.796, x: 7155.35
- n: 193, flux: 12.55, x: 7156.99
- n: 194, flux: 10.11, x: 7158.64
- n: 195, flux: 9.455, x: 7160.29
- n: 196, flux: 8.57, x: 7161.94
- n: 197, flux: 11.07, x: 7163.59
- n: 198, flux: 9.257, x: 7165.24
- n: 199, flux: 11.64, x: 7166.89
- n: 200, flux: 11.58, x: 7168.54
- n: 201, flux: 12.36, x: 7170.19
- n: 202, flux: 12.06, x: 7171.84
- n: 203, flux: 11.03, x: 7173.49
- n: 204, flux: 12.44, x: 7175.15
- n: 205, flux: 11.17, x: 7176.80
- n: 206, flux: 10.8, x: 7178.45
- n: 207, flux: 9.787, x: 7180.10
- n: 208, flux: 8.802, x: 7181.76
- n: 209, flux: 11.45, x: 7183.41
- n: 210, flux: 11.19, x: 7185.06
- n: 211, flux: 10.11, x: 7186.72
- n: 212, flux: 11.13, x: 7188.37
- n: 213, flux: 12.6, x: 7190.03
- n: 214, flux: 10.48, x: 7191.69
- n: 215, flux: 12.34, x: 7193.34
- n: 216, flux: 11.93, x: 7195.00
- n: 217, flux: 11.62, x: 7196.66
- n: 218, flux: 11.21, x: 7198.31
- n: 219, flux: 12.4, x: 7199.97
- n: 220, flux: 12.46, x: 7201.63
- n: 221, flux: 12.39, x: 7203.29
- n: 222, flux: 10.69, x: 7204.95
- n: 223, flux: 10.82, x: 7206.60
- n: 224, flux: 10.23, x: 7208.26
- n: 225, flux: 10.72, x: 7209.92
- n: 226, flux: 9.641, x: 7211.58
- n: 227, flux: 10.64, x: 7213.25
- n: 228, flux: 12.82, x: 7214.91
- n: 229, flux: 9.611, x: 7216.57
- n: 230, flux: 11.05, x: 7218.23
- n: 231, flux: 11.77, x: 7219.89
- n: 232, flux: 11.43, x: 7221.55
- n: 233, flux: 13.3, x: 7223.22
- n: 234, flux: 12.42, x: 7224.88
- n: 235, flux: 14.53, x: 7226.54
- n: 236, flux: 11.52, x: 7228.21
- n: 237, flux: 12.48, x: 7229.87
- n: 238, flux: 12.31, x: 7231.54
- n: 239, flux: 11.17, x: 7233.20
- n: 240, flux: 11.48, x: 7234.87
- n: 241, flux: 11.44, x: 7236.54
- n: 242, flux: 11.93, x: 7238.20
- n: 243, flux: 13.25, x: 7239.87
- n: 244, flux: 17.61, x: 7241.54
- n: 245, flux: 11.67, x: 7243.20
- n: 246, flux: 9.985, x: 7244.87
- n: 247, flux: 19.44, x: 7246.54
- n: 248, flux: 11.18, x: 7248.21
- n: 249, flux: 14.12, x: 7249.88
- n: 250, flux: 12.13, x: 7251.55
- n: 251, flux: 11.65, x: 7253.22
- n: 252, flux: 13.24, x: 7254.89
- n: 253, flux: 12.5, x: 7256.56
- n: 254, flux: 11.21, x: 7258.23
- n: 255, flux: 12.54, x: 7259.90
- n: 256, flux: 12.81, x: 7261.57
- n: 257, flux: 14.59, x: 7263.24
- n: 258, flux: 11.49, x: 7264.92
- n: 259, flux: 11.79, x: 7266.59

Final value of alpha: 0.06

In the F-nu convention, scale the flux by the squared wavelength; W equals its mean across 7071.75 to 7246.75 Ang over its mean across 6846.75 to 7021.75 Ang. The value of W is 1.03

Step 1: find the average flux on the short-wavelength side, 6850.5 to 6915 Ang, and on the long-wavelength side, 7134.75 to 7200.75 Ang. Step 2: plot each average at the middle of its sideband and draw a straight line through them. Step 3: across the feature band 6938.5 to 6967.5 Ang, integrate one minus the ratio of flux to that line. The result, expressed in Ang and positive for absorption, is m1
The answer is -2.0 Ang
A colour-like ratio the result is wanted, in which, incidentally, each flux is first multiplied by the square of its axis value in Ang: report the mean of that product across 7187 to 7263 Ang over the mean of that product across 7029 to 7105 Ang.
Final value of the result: 1.1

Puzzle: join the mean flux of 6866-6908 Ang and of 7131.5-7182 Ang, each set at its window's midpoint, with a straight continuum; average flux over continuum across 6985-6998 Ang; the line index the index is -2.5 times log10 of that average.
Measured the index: 0.08 mag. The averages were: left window 11.6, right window 11.1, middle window 10.6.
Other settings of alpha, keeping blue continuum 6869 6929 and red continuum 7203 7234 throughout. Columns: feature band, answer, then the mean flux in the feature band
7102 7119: 0.03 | 11.3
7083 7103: 0.03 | 11.3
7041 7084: 0.01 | 11.5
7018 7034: -0.05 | 12.2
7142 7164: 0.06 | 10.9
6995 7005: 0.02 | 11.5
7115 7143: 0.04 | 11.2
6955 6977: -0.02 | 11.9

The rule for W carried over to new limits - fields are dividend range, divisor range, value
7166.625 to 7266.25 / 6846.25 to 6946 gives 1.11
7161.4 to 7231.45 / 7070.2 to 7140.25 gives 1.04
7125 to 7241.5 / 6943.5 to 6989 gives 1.00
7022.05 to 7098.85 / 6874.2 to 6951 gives 1.00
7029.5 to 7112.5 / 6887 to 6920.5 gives 0.99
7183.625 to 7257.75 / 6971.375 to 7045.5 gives 1.11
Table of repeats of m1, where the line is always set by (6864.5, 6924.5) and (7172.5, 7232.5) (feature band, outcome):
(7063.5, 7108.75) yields 1.5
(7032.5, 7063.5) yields 0.0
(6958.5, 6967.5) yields -0.1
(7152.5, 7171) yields 1.4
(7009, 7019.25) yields 0.4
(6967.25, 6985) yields -0.4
